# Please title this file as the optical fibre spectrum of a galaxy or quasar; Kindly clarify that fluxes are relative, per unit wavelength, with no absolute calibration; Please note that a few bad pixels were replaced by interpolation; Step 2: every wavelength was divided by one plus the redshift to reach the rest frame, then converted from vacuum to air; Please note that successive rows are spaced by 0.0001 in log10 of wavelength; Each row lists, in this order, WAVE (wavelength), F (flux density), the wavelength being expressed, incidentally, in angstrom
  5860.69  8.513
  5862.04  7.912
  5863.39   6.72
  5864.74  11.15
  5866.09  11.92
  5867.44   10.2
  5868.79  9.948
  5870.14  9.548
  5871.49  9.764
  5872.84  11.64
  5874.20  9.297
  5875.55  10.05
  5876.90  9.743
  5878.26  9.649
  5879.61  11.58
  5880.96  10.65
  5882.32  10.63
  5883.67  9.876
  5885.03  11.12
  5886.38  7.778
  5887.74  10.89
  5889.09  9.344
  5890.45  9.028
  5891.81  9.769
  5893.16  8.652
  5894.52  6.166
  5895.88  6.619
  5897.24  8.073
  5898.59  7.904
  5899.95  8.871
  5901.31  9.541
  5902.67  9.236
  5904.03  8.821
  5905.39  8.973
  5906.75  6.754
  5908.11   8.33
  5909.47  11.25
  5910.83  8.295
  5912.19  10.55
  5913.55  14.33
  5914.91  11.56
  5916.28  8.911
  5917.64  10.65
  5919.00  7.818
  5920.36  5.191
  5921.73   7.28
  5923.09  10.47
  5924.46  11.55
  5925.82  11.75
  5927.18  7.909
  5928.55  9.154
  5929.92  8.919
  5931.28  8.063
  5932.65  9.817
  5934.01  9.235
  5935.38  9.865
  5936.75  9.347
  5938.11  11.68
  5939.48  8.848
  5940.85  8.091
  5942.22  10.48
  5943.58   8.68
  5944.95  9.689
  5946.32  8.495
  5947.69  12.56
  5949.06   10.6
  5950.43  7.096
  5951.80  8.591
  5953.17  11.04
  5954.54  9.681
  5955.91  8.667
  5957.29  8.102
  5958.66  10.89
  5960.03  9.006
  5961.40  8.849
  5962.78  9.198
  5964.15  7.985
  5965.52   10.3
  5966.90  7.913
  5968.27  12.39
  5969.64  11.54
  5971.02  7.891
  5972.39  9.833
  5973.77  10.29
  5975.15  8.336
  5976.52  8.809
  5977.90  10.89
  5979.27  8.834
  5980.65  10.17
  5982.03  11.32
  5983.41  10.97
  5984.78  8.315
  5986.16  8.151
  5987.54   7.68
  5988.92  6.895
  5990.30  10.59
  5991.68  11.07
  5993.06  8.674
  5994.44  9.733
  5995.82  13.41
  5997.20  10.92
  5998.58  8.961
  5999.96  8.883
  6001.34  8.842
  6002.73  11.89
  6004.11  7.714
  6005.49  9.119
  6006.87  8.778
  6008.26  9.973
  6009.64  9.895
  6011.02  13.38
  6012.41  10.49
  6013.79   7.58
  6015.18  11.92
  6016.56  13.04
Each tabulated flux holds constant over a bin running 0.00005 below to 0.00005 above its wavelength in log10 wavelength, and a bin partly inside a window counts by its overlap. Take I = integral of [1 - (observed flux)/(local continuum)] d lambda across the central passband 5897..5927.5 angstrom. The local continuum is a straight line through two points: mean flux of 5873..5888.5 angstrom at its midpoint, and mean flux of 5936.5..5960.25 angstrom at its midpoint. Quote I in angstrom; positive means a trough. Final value 1.64 angstrom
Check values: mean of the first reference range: 10.2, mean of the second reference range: 9.55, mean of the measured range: 9.34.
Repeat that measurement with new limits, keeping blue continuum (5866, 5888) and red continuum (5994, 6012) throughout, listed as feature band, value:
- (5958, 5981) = 1.27 angstrom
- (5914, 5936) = 1.86 angstrom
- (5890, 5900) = 2.08 angstrom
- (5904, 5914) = 0.56 angstrom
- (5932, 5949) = 0.66 angstrom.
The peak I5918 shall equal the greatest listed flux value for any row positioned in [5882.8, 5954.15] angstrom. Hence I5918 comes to 14.33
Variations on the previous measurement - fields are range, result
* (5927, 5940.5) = 11.68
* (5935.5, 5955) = 12.56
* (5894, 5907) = 9.541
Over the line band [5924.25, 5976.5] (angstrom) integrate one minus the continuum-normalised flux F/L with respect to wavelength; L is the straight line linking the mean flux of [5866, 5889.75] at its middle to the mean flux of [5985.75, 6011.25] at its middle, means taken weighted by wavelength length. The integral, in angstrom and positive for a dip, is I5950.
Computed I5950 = 1.9 angstrom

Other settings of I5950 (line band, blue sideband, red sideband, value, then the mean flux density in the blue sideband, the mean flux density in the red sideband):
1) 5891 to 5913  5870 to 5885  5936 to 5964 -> 3.0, 10.3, 9.45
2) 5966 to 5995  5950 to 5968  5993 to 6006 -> -0.1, 9.13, 9.88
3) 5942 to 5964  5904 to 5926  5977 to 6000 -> 0.5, 9.53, 9.75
